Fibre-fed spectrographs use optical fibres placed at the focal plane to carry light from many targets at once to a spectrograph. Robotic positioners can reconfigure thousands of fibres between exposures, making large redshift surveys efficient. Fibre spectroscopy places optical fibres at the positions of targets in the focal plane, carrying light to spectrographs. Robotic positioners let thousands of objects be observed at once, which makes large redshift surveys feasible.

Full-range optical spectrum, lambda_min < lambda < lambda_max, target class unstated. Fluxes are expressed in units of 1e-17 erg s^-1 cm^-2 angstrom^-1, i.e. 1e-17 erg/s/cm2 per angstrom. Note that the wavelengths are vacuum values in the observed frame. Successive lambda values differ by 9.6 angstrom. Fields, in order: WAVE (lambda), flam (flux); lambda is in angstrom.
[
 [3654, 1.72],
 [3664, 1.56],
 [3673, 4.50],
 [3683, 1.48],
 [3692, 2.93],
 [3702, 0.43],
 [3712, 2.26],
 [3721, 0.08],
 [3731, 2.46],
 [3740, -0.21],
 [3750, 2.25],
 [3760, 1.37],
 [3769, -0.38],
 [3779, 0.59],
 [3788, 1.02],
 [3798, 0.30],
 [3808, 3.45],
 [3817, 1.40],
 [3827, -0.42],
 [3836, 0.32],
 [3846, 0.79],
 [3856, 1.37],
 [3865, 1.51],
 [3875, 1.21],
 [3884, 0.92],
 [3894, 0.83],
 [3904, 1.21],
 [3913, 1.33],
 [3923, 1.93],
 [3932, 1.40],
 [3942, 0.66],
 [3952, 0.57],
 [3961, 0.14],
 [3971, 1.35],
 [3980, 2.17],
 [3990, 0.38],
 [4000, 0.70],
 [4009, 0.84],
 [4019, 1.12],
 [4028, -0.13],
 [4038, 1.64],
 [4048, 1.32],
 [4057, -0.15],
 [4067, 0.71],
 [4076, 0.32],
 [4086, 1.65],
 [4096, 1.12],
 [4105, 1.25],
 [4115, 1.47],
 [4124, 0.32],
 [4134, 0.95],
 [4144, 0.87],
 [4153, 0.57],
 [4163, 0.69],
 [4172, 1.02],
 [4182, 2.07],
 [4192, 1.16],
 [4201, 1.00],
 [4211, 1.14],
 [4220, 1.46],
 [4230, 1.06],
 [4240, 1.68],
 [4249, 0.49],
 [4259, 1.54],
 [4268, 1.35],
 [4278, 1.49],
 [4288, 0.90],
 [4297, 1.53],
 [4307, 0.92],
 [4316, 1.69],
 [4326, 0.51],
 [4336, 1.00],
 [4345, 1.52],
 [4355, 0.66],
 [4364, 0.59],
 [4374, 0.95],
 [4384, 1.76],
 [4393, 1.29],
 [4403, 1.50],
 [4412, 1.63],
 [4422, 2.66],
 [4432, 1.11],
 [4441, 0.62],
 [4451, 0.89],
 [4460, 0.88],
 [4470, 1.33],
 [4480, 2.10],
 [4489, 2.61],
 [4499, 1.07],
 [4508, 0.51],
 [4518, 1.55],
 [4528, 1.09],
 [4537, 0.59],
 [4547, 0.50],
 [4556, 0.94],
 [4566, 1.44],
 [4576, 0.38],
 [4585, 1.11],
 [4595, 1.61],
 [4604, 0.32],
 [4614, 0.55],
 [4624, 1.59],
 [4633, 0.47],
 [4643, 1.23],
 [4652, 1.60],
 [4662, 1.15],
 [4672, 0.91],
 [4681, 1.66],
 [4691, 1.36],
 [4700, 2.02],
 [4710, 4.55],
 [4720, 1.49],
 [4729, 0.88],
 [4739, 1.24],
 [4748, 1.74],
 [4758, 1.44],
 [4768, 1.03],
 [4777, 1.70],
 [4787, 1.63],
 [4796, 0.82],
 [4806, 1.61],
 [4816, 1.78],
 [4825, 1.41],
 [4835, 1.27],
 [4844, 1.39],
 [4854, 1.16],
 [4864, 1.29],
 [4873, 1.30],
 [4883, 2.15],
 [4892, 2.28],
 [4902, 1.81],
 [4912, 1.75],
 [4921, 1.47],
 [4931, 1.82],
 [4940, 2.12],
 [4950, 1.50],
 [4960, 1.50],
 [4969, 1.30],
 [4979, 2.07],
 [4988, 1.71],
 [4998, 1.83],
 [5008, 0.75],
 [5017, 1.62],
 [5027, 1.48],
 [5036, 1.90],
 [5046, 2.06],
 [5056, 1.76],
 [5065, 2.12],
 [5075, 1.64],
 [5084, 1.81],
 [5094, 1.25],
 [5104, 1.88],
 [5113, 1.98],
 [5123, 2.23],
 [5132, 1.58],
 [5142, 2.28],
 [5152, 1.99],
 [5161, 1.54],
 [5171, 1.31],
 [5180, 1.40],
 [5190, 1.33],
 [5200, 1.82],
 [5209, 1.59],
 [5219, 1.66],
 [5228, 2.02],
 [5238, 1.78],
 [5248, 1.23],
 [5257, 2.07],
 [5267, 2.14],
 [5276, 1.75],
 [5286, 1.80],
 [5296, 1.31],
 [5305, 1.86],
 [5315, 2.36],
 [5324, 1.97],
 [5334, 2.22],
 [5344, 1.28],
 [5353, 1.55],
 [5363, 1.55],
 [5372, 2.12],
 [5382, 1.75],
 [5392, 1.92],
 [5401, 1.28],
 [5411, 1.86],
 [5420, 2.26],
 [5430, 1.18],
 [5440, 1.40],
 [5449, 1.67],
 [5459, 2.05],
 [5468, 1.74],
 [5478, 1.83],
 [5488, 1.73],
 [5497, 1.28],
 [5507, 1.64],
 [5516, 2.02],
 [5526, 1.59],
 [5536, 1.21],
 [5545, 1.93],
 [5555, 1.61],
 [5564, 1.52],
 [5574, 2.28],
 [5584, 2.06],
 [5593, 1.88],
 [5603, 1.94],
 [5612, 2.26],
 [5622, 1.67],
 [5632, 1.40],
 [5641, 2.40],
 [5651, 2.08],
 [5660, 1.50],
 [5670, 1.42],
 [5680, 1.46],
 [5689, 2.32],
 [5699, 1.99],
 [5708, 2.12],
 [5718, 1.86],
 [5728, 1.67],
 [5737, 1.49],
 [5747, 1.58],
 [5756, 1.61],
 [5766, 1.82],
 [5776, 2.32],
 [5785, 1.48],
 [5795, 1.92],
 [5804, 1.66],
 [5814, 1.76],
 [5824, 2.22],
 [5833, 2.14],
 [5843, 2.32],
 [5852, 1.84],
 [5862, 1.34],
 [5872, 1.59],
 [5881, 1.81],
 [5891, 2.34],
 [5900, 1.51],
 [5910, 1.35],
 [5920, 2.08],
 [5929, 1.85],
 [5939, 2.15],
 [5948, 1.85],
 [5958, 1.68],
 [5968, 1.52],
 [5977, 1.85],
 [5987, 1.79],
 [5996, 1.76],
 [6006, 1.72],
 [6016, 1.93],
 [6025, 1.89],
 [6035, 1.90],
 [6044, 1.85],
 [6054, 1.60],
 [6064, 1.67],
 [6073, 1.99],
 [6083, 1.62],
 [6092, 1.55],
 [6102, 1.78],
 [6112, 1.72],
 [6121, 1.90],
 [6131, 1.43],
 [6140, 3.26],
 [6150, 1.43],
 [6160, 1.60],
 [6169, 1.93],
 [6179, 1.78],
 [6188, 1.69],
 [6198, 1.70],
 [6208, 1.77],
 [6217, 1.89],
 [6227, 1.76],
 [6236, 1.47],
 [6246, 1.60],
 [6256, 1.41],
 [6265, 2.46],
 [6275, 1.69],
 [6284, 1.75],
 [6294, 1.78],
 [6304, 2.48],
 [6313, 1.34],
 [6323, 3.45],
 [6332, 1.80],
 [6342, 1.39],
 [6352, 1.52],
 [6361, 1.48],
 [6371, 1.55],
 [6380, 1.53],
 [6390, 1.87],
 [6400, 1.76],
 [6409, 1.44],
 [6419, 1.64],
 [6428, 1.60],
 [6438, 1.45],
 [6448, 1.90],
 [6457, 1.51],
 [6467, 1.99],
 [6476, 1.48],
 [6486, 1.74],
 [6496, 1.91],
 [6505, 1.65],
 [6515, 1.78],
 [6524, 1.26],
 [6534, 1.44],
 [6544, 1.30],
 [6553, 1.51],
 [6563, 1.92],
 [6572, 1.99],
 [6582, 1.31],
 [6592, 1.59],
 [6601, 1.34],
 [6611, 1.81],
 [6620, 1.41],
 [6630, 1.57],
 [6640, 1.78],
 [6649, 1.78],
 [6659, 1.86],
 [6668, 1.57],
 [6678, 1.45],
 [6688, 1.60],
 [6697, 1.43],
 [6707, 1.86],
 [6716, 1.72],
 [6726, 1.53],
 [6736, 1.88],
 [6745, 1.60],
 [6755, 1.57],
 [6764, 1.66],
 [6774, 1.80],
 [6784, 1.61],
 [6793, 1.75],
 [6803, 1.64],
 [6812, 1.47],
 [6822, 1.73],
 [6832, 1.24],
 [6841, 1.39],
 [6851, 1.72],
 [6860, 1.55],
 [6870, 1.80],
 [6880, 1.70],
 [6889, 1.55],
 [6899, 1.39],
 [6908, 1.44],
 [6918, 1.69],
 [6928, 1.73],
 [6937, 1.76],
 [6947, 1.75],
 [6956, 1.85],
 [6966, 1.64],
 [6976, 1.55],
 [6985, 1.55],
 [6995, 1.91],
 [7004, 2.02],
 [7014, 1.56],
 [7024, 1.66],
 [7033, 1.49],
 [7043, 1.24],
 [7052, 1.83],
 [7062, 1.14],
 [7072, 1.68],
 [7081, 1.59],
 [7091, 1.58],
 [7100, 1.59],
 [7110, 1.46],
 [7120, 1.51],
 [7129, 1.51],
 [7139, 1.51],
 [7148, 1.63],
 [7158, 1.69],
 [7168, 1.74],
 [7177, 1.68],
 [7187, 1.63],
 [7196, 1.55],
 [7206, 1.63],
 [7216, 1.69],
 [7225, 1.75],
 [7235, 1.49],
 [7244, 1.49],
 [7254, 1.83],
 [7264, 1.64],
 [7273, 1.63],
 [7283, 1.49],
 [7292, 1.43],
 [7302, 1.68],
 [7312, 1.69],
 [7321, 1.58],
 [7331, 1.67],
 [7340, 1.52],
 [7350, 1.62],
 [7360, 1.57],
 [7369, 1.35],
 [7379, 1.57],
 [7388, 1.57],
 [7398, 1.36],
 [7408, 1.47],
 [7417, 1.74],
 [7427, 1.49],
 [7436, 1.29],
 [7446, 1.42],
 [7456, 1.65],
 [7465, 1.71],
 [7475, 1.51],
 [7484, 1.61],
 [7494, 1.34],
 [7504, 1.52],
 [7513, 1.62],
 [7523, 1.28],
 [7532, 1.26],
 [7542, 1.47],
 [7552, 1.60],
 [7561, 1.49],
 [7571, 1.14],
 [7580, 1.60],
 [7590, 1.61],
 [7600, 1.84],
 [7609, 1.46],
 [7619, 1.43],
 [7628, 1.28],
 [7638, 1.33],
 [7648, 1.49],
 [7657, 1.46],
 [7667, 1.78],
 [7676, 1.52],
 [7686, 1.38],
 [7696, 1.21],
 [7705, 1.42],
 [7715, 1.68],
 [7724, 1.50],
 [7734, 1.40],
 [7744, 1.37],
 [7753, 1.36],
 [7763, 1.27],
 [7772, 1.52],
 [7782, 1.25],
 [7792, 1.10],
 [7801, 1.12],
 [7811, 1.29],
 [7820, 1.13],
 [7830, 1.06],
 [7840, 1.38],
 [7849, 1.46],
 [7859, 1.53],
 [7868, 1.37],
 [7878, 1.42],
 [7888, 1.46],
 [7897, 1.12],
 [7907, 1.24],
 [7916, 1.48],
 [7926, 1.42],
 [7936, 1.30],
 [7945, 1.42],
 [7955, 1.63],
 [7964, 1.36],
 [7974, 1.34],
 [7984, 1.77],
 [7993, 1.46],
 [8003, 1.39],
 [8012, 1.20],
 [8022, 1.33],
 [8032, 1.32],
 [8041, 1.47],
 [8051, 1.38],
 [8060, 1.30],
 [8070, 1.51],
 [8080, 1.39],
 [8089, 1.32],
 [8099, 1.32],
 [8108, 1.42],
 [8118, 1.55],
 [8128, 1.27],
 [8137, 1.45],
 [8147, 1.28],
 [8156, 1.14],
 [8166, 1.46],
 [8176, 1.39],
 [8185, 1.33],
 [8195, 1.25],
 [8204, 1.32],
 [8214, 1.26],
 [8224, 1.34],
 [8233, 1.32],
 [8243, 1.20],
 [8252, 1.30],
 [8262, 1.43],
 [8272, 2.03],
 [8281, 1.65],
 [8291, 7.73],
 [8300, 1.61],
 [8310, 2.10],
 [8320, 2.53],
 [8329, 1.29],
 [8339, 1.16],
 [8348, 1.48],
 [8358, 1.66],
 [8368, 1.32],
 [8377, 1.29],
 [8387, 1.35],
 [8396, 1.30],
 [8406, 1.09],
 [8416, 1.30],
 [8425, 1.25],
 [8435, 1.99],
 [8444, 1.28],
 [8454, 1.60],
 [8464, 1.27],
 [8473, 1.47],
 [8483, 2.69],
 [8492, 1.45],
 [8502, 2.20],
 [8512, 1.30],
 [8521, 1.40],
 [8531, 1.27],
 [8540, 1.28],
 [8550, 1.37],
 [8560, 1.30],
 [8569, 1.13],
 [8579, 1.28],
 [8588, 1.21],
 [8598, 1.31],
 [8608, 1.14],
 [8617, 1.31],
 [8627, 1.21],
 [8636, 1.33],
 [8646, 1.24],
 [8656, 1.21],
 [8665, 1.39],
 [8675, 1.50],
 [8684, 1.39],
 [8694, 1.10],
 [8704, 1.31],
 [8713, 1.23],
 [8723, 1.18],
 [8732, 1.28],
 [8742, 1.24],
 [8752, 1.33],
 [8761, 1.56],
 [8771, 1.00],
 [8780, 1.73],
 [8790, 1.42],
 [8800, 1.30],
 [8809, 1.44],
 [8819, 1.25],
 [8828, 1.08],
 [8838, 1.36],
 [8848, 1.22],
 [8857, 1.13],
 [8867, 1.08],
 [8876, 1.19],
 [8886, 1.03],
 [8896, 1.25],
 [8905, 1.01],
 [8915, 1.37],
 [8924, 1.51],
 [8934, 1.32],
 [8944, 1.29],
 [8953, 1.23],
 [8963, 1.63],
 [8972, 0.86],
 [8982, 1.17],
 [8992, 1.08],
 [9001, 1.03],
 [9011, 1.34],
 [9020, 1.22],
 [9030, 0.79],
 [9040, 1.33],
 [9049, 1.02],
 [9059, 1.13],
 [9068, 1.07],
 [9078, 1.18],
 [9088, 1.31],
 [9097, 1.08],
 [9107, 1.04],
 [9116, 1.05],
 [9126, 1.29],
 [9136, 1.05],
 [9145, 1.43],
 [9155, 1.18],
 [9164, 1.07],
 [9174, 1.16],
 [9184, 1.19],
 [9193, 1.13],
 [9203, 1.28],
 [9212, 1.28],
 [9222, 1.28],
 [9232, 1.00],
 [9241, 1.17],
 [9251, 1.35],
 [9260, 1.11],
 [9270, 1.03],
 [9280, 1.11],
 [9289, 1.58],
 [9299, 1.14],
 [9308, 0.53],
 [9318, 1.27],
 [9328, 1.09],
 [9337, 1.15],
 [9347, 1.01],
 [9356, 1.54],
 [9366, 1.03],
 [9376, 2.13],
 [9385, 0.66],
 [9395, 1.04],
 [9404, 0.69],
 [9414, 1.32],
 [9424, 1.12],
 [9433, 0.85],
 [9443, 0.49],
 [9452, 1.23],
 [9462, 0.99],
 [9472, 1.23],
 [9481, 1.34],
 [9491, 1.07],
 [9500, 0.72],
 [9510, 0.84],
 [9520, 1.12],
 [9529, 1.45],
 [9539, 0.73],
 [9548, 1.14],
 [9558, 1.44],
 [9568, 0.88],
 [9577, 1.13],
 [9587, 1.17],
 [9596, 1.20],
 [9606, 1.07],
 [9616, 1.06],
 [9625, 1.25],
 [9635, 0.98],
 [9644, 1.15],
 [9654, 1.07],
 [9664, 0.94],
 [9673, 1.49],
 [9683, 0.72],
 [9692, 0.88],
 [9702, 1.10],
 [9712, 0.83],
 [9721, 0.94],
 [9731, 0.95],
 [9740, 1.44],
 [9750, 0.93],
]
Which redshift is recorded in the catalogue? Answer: 0.26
